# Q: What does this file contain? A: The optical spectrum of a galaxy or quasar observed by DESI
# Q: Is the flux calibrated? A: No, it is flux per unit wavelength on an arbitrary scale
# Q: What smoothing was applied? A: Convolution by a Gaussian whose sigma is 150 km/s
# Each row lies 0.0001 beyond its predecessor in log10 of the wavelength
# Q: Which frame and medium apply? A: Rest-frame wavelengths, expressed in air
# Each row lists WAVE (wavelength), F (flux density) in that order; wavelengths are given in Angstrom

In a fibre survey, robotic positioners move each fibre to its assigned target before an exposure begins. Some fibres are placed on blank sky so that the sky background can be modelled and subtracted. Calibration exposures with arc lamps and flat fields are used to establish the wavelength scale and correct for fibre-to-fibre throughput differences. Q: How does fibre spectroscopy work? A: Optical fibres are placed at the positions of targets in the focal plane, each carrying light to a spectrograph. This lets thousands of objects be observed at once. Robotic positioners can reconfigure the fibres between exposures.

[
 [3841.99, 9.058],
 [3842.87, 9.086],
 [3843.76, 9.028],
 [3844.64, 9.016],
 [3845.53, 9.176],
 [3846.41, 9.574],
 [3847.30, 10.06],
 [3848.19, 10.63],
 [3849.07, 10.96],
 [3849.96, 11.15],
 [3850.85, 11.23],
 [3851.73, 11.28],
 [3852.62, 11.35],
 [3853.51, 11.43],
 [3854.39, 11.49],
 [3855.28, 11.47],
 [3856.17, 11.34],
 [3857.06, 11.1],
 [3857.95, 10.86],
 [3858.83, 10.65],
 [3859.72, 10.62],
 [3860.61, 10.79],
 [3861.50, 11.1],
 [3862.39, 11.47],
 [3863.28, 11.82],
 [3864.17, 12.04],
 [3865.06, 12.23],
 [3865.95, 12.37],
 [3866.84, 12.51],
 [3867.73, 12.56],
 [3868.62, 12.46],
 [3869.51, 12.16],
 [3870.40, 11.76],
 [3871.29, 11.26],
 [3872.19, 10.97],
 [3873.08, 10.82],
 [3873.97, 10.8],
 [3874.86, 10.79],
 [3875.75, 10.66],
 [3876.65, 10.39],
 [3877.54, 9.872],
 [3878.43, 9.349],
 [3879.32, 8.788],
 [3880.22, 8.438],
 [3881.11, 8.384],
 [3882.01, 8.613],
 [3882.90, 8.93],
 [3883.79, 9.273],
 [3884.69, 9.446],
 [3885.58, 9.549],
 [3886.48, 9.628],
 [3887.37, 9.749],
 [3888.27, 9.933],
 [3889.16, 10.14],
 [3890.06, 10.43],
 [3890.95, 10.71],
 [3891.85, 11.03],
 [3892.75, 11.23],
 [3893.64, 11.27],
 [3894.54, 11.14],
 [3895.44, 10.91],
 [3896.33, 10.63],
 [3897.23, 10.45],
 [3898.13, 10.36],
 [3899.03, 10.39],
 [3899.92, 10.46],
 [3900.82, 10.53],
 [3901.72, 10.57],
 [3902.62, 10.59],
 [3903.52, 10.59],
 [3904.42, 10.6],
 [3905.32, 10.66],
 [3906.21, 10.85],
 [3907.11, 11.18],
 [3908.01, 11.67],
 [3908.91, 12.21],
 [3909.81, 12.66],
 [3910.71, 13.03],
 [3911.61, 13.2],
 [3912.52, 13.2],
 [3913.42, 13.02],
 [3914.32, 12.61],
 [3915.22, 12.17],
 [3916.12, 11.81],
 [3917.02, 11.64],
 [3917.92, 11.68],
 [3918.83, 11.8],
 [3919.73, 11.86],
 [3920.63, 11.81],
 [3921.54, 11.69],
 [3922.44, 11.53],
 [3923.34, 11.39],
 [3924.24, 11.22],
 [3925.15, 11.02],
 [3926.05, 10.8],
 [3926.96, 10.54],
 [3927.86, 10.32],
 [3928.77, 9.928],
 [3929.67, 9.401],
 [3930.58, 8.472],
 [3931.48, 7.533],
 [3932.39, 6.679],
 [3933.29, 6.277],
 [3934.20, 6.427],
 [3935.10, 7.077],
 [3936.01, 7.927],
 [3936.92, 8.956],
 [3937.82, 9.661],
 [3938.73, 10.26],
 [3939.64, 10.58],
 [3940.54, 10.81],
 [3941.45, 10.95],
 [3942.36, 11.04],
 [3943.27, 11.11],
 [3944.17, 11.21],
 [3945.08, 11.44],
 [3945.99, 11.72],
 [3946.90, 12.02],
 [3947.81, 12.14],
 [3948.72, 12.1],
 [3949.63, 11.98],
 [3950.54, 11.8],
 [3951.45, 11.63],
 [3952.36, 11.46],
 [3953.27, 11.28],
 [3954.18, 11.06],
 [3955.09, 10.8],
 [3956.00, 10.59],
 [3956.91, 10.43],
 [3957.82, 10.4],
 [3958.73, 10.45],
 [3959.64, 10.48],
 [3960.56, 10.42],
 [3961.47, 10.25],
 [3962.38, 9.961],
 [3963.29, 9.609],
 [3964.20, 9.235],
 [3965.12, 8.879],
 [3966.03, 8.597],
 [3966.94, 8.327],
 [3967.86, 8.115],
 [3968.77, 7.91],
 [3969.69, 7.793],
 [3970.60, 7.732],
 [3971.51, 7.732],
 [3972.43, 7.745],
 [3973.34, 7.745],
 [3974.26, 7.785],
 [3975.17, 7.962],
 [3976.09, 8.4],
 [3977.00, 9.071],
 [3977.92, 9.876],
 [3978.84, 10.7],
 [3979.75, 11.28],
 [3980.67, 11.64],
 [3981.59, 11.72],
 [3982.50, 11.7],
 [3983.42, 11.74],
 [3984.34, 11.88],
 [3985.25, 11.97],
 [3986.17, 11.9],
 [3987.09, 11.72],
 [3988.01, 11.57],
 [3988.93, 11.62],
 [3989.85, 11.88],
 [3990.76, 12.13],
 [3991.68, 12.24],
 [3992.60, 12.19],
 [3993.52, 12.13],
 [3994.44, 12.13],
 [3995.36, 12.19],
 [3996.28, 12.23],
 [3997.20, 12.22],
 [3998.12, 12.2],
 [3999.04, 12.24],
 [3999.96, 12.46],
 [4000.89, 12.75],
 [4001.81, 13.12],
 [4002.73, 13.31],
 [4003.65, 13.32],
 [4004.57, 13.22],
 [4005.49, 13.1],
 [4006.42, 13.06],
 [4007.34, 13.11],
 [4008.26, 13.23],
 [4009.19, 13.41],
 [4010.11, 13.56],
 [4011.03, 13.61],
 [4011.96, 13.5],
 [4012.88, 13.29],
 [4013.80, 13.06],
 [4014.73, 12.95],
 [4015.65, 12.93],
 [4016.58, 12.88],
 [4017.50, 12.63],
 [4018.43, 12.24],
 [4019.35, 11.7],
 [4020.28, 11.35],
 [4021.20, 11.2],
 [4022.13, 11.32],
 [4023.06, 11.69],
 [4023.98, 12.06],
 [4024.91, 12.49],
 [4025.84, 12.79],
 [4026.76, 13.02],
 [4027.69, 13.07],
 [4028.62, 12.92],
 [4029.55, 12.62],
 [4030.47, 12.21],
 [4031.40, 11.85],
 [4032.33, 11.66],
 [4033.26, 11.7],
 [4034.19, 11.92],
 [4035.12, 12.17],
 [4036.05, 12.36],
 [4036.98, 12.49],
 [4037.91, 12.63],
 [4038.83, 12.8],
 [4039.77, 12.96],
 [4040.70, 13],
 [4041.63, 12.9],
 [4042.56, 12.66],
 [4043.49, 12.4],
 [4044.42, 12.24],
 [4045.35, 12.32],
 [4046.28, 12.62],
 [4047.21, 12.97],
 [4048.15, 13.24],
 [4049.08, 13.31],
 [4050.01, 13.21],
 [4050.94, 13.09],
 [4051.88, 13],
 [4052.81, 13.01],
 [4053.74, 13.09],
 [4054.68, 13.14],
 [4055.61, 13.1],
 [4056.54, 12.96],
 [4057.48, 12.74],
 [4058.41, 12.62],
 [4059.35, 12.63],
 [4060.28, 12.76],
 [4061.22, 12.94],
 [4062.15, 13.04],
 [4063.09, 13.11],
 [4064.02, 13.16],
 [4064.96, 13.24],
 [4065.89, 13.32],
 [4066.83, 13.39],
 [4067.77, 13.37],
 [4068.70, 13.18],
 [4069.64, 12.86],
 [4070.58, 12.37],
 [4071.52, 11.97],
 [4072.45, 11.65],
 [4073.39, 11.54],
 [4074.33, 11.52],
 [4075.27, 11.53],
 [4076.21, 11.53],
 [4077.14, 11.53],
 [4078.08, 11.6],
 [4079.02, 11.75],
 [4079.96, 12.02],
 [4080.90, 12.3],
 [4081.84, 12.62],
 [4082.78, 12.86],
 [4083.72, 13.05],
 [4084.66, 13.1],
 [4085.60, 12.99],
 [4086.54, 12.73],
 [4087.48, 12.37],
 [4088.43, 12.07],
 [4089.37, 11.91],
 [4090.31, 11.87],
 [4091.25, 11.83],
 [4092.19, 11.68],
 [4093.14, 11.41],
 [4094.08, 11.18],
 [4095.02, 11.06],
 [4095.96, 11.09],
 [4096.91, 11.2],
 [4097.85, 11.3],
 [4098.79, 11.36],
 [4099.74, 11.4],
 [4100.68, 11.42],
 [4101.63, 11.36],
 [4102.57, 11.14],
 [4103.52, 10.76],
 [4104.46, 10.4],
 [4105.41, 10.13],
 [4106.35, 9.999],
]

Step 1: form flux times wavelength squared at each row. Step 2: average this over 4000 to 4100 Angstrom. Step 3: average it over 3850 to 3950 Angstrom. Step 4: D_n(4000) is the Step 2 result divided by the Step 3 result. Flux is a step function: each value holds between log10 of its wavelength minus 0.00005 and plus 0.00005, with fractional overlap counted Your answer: 1.25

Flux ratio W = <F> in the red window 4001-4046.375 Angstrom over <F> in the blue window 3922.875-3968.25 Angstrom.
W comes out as 1.3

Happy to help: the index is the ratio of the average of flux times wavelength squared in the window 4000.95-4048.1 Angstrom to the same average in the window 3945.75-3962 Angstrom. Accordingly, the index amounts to 1.2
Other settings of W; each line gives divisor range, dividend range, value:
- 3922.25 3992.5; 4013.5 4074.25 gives 1.24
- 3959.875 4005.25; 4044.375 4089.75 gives 1.18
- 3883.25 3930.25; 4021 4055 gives 1.14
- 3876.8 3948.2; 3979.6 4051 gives 1.19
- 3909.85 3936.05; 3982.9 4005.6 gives 1.16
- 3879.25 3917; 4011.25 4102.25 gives 1.15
